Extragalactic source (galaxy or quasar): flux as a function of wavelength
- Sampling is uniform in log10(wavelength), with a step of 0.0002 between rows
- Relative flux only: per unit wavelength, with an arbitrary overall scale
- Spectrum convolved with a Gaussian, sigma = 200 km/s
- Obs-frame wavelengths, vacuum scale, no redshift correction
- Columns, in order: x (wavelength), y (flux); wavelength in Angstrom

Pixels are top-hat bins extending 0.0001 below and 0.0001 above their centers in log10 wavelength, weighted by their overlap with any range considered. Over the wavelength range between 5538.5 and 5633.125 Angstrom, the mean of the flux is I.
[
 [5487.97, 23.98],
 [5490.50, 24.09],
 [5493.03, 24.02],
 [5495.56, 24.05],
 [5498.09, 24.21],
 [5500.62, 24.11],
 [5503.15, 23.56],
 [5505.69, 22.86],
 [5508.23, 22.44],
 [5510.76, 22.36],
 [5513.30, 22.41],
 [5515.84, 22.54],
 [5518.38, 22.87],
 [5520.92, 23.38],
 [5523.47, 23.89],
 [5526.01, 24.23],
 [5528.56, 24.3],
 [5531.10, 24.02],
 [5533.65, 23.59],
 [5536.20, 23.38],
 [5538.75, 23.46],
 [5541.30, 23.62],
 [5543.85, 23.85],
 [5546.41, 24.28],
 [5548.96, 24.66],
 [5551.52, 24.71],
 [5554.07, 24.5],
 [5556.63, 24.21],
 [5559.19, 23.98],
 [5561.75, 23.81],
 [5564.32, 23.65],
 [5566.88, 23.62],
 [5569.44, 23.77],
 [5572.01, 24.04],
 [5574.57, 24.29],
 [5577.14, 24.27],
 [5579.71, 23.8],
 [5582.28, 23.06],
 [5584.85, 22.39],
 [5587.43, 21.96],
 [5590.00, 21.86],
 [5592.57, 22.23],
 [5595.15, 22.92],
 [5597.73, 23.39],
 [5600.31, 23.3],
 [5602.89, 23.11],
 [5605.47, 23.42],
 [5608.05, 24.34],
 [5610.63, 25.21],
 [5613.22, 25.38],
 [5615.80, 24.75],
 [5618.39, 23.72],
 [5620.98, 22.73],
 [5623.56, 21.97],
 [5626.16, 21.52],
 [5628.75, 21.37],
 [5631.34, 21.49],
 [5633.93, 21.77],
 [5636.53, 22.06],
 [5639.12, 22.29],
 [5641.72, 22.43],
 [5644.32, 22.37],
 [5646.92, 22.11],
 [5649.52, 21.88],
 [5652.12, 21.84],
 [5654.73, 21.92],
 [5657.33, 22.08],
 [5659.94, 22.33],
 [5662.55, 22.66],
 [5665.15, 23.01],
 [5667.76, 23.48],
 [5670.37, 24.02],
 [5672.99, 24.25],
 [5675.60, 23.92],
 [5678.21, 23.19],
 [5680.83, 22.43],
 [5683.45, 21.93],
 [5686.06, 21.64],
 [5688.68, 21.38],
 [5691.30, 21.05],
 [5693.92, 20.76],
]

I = 23.5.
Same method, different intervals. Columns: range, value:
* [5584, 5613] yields 23.2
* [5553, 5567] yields 24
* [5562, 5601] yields 23.2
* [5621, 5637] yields 21.8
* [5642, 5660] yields 22.1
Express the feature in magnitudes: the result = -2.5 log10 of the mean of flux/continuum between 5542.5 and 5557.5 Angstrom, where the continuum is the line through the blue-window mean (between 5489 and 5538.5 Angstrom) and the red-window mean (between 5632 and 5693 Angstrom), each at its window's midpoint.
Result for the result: -0.05 mag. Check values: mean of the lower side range 23.5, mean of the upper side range 22.4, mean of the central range 24.4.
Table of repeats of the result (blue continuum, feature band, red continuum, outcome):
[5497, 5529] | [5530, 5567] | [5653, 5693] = -0.04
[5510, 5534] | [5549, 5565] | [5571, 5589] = -0.04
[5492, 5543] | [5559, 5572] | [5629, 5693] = -0.03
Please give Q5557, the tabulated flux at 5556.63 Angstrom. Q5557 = 24.21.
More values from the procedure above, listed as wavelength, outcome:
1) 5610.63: 25.21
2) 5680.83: 22.43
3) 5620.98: 22.73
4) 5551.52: 24.71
